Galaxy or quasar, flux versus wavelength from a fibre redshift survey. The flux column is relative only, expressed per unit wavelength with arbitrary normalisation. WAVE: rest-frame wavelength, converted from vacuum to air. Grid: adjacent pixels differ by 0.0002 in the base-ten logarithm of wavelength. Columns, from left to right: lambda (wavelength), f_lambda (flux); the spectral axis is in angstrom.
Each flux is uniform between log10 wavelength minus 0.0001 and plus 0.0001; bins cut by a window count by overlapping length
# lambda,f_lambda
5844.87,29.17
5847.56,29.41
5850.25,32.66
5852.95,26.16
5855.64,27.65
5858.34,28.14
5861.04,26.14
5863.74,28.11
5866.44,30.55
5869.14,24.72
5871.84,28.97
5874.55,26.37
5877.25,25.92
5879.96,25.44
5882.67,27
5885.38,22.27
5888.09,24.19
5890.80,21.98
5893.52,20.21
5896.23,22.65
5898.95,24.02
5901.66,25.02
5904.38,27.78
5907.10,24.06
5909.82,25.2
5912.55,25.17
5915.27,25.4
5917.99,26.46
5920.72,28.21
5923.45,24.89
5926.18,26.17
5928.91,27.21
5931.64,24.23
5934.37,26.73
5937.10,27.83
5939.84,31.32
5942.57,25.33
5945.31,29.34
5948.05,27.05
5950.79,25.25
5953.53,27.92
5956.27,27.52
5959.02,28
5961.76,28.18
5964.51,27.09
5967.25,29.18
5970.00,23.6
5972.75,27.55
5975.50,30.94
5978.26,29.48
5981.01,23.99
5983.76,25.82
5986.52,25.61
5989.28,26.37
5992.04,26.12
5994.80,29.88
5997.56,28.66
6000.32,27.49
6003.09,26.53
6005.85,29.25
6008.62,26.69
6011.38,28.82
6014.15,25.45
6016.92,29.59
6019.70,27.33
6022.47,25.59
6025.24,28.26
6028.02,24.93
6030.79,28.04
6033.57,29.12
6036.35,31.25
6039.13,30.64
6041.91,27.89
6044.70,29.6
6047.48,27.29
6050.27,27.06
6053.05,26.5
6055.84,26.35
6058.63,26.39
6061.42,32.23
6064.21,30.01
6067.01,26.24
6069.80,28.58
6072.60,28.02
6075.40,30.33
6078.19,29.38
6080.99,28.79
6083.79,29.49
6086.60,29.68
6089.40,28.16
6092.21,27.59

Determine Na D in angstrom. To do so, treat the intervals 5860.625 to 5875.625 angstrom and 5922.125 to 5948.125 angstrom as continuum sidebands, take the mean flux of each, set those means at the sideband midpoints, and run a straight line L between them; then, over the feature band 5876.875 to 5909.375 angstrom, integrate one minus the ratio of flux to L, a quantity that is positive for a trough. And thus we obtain 3.8 angstrom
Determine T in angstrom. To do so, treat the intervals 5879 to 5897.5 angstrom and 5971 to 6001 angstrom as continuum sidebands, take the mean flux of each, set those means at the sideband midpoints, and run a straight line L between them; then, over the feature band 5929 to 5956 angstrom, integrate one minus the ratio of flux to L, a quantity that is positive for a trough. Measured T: -1.7 angstrom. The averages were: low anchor 23.3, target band 27.2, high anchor 27.4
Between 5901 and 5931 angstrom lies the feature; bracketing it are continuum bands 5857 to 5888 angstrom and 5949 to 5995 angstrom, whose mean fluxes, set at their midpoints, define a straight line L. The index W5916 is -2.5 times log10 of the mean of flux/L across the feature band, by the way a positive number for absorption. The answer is 0.04 mag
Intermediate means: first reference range 26.6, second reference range 27.1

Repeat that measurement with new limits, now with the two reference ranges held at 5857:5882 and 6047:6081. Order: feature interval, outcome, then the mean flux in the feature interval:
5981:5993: 0.084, 25.7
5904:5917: 0.082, 25.4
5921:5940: 0.032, 26.7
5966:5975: 0.023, 27.1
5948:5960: 0.020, 27.1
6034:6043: -0.068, 29.9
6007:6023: 0.024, 27.4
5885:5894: 0.216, 22.3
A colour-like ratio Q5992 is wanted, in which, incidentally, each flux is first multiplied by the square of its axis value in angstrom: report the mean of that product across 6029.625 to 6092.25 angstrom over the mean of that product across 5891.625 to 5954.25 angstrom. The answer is 1.16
